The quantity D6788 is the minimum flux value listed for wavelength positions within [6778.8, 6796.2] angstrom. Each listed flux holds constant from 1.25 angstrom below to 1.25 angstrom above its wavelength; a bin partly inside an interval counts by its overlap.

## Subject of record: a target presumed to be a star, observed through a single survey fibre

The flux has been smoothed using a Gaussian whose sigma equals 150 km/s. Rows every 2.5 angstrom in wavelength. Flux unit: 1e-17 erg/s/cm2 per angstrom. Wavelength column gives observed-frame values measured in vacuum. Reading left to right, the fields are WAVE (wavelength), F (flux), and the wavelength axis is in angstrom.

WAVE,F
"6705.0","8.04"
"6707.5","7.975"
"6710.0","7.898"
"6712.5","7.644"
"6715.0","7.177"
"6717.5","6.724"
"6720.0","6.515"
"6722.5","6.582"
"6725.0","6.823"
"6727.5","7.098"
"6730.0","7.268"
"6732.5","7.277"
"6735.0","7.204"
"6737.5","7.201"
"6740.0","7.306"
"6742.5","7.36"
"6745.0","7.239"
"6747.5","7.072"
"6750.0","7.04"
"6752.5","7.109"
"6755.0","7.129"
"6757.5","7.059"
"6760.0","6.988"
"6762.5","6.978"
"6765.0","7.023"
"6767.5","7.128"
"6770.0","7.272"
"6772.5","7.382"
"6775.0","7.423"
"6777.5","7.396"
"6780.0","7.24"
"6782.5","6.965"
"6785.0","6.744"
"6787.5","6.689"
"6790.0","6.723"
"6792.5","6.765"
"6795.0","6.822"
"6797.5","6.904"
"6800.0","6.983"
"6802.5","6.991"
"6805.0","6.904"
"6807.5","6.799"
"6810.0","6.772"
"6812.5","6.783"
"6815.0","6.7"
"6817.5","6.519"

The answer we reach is 6.689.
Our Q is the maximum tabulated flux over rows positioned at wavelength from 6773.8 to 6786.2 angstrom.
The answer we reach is 7.423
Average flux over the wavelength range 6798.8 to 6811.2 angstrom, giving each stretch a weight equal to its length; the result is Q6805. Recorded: 6.89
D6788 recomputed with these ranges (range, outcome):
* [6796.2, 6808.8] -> 6.799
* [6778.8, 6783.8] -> 6.965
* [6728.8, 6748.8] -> 7.072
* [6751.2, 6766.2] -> 6.978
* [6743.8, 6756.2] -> 7.04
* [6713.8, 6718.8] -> 6.724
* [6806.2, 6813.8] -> 6.772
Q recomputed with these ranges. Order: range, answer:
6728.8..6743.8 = 7.36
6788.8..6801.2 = 6.983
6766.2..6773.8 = 7.382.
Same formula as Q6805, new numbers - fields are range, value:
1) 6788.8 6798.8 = 6.8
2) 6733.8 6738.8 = 7.2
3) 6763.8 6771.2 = 7.14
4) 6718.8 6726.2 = 6.64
